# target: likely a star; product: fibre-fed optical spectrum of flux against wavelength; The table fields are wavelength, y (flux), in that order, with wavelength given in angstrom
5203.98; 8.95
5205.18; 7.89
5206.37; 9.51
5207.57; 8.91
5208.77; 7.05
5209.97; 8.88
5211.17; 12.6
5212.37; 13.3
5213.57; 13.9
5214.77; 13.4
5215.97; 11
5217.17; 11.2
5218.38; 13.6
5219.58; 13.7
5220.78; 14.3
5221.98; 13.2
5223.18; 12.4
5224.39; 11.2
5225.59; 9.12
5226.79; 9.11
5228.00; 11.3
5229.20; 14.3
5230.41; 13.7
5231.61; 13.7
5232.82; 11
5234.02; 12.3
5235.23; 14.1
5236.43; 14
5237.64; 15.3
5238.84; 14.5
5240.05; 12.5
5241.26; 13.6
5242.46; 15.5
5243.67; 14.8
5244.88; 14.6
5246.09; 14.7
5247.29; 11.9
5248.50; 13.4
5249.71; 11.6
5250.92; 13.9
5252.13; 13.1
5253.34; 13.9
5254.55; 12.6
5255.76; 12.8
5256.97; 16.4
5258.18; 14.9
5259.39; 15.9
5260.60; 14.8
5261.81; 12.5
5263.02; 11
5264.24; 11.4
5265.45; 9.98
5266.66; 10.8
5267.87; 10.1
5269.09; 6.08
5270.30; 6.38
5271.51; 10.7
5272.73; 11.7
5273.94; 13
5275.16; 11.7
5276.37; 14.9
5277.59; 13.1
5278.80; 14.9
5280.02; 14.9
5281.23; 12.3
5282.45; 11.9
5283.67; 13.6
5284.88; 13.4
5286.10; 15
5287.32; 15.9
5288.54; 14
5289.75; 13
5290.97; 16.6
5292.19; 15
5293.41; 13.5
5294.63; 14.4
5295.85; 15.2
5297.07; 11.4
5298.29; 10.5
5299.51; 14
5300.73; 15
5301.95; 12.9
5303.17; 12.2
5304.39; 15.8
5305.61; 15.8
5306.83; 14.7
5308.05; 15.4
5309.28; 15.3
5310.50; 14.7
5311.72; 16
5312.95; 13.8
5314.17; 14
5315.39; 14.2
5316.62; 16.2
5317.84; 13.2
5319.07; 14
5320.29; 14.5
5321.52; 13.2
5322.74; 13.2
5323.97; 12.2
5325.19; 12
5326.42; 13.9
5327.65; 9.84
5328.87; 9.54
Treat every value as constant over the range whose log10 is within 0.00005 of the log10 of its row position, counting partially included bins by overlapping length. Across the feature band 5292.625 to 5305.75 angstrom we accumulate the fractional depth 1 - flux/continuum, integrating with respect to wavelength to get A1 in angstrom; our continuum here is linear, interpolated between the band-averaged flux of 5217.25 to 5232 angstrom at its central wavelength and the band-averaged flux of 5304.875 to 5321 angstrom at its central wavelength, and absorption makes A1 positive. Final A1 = 0.68 angstrom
